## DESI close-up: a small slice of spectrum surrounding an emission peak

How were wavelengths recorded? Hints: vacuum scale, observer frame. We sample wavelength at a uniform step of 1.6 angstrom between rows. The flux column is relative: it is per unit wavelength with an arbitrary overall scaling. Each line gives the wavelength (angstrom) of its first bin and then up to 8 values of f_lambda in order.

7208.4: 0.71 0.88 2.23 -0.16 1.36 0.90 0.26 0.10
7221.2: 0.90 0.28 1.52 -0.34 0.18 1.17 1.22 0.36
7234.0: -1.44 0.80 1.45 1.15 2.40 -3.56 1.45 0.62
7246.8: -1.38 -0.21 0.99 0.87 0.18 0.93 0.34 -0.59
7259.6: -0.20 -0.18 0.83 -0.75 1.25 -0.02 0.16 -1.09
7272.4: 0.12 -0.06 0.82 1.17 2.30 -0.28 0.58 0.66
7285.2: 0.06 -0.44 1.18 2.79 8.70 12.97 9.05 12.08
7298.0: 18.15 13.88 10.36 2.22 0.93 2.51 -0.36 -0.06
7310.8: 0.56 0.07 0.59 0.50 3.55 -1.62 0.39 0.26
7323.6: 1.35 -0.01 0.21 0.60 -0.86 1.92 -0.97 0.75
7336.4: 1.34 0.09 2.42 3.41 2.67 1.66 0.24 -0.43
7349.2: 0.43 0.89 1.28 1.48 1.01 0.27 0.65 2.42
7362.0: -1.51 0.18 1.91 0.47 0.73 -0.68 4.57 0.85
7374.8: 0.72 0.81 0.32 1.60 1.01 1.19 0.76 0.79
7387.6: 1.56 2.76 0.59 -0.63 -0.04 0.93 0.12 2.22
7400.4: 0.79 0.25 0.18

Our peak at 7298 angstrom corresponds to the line [O II]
